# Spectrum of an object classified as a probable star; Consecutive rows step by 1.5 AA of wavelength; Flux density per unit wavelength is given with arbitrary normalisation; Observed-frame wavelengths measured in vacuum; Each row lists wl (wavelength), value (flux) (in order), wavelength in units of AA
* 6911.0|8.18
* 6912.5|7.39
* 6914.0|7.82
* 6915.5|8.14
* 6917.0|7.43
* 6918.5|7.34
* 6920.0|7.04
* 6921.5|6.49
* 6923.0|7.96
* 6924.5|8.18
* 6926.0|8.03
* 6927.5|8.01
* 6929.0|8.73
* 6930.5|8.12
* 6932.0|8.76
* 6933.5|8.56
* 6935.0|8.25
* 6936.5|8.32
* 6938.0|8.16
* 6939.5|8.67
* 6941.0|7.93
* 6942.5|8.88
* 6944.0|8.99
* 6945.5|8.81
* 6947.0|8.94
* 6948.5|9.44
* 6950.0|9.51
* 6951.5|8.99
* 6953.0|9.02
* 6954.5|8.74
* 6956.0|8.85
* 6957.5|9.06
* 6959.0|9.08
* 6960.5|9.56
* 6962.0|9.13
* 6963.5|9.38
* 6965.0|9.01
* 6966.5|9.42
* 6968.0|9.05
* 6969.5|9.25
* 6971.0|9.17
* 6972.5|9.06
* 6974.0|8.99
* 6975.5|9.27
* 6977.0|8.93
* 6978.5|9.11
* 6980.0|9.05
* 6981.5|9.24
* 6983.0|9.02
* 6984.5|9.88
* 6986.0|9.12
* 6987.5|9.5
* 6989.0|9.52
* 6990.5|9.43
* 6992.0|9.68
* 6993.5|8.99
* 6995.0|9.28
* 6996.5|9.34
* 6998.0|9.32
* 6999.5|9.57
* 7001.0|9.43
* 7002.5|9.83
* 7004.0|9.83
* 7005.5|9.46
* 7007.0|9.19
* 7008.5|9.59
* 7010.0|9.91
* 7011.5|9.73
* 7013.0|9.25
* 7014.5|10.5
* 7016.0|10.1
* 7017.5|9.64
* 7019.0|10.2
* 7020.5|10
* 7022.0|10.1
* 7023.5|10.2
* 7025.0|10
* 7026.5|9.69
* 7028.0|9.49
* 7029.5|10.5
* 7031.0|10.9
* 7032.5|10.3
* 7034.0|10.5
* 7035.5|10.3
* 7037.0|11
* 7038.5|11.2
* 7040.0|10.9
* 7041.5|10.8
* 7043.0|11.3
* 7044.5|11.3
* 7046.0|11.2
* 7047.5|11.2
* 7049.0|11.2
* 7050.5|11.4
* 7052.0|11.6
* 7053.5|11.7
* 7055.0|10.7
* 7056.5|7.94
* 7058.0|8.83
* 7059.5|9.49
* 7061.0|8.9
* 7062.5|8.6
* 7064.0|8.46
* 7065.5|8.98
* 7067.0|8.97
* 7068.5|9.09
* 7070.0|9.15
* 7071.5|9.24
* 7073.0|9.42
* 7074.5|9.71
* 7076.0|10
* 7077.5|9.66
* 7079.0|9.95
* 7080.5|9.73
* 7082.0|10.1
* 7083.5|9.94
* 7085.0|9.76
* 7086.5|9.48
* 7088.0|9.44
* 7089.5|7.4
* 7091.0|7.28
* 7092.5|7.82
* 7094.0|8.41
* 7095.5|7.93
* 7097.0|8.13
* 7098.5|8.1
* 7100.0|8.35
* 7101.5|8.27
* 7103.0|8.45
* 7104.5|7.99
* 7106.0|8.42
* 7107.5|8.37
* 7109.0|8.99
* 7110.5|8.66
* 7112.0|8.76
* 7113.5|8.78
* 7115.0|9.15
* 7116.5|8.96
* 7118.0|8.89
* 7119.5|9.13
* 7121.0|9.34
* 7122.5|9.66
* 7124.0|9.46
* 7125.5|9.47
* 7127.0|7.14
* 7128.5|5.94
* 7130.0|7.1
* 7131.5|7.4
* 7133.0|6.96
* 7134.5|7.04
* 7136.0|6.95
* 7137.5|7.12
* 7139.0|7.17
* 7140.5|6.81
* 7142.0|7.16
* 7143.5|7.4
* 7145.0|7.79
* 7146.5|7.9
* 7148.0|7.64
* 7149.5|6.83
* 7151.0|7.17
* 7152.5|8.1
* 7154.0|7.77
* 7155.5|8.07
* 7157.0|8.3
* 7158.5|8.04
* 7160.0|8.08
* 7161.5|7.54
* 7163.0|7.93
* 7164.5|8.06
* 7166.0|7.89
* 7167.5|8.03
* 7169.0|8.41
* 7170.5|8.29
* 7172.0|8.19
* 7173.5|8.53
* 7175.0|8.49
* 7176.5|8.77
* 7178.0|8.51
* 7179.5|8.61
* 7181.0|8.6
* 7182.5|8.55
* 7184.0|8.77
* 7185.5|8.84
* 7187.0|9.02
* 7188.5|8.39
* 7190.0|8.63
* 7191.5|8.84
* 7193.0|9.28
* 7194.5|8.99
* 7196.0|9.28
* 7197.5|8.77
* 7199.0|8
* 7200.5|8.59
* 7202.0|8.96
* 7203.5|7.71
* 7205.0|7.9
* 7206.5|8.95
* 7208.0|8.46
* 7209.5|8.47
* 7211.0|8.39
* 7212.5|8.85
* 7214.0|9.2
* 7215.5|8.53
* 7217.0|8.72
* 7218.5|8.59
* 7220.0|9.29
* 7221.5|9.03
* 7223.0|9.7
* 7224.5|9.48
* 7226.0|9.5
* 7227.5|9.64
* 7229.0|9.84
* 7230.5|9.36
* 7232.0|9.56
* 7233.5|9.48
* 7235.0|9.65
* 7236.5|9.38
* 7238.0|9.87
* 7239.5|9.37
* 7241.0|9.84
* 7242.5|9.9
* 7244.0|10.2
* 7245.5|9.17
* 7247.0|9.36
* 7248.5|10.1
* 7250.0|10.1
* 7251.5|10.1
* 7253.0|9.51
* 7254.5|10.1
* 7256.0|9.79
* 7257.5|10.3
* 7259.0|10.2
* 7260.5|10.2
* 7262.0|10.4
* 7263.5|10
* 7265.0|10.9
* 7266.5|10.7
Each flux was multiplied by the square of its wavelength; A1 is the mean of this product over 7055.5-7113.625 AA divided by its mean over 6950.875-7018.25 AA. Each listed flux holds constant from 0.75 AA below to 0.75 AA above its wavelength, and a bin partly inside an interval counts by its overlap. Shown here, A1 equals 1.0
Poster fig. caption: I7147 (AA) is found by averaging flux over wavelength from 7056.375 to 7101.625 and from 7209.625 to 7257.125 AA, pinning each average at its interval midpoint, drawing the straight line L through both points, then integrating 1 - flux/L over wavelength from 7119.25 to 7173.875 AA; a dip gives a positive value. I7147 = 8.1 AA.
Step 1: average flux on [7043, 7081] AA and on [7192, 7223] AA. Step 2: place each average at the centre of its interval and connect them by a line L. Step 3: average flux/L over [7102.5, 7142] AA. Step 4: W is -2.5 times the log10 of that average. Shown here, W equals 0.16 mag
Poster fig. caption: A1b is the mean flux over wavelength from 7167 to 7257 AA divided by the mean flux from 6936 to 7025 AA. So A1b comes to 0.97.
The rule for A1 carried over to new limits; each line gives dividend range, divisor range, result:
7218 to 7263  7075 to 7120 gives 1.15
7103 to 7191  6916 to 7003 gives 0.97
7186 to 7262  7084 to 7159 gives 1.18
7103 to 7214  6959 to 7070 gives 0.88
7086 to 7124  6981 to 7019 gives 0.93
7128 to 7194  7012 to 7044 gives 0.80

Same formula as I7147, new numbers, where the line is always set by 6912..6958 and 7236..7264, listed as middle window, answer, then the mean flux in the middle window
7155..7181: 3.4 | 8.23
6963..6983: -1.4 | 9.14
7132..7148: 3.6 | 7.25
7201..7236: 2.6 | 9.01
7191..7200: 0.7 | 8.85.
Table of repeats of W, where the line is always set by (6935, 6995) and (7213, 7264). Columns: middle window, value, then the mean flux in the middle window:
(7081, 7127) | 0.073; 8.74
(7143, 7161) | 0.214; 7.76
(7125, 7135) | 0.283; 7.24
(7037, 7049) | -0.203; 11.1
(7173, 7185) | 0.107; 8.61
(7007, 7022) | -0.078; 9.86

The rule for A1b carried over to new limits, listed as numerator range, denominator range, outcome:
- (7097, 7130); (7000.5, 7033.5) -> 0.86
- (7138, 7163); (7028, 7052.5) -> 0.70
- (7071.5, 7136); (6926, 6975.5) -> 0.97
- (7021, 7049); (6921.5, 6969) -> 1.22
